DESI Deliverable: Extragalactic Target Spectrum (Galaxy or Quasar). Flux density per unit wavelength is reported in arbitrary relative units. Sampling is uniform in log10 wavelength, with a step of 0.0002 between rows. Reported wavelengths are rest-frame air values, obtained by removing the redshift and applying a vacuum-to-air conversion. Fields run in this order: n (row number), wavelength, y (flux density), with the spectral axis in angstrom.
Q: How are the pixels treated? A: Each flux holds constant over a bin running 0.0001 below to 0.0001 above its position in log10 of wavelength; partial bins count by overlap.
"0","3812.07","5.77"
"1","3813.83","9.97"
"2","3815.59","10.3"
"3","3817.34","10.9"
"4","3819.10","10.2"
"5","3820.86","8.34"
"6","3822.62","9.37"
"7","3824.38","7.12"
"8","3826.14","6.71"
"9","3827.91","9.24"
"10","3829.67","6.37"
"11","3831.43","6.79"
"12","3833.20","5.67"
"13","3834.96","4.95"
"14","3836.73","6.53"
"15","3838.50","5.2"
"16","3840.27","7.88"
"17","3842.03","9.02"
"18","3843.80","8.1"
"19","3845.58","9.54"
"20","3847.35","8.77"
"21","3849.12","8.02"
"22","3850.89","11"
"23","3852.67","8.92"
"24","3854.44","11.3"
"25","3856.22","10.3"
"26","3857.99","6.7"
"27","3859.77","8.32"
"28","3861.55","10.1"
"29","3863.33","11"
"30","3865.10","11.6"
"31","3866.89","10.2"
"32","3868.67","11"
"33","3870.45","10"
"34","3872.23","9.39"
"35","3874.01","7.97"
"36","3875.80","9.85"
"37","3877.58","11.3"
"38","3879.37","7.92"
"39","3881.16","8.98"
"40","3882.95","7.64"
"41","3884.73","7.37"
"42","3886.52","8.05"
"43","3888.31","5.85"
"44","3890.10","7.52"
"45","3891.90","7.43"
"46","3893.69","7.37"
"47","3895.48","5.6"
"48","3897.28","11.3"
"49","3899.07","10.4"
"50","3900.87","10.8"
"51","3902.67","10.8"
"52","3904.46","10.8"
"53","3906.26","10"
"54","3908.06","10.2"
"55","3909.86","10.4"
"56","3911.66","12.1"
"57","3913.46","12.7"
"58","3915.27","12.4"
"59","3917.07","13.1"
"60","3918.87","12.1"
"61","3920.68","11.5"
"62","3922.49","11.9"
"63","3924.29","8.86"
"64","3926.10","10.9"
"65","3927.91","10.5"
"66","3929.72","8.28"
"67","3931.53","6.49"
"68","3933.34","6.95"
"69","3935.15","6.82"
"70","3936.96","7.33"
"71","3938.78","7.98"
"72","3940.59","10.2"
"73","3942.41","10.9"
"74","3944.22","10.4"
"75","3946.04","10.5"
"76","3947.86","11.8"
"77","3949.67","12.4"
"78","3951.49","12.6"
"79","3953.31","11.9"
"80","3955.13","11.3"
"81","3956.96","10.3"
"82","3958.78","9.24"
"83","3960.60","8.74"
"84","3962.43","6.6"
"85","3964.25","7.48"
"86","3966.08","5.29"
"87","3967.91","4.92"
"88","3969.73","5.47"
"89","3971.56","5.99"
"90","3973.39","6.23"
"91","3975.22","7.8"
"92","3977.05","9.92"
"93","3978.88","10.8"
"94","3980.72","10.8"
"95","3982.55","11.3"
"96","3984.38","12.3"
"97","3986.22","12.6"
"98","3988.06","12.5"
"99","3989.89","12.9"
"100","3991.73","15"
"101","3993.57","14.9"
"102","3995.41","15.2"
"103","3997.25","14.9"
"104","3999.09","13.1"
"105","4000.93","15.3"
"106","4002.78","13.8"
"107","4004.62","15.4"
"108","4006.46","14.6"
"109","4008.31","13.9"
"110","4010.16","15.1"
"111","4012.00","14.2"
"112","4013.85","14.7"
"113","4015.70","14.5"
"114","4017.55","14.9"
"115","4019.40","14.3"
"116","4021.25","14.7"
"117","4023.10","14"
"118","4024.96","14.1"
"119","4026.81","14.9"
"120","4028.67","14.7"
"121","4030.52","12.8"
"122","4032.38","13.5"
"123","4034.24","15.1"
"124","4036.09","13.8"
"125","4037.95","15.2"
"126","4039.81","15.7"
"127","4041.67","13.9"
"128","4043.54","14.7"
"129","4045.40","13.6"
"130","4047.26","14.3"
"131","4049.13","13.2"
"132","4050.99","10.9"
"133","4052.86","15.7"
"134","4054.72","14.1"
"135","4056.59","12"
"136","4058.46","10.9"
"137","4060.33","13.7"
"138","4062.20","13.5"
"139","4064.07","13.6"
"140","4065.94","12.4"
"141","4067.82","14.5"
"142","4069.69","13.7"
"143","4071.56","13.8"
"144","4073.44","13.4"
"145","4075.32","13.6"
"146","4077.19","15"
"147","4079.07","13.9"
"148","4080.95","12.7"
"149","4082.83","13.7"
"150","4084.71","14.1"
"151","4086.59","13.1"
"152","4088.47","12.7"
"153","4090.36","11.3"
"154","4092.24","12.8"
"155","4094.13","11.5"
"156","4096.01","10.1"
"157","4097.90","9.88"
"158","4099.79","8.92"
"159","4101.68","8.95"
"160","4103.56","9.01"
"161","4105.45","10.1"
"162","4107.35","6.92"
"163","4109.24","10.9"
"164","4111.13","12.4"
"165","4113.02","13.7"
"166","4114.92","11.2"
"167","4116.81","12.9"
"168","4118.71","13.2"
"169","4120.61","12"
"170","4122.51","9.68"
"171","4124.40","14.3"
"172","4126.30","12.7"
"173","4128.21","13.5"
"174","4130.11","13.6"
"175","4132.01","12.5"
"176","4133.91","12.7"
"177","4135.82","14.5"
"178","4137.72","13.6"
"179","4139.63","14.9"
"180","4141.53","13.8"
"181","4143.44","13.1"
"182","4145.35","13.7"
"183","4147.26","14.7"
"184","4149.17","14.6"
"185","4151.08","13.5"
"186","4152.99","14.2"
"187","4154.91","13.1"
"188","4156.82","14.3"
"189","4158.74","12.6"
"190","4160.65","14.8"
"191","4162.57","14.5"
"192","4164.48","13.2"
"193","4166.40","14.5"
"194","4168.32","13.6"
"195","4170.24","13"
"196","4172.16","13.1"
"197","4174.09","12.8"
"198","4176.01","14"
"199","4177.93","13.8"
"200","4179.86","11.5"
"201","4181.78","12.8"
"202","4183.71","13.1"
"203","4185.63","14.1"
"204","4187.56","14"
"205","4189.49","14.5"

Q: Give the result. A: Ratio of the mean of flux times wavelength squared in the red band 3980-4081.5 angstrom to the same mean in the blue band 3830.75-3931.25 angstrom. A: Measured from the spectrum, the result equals 1.6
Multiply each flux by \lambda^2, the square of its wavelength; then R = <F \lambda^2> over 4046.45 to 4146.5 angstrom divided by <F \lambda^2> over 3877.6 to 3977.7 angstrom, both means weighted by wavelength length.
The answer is 1.48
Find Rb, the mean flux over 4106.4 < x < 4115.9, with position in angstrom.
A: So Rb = 11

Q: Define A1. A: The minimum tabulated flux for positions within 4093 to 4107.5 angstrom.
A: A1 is 6.92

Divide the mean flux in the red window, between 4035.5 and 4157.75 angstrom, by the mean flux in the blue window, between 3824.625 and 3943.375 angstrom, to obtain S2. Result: 1.4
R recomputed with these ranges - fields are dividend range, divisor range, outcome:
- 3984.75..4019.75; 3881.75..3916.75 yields 1.59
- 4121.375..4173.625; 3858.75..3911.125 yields 1.66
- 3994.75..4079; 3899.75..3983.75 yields 1.52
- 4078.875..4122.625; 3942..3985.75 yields 1.31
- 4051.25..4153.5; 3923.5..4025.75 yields 1.21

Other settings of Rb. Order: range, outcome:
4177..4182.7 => 12.7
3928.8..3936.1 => 7.15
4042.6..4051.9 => 13.3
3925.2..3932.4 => 9.05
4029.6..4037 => 13.8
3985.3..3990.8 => 12.7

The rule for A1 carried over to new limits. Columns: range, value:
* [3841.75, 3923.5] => 5.6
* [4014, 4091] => 10.9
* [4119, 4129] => 9.68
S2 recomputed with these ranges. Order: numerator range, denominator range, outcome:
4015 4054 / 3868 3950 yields 1.48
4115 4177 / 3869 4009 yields 1.32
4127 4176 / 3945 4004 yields 1.27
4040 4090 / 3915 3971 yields 1.43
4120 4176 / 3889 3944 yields 1.38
